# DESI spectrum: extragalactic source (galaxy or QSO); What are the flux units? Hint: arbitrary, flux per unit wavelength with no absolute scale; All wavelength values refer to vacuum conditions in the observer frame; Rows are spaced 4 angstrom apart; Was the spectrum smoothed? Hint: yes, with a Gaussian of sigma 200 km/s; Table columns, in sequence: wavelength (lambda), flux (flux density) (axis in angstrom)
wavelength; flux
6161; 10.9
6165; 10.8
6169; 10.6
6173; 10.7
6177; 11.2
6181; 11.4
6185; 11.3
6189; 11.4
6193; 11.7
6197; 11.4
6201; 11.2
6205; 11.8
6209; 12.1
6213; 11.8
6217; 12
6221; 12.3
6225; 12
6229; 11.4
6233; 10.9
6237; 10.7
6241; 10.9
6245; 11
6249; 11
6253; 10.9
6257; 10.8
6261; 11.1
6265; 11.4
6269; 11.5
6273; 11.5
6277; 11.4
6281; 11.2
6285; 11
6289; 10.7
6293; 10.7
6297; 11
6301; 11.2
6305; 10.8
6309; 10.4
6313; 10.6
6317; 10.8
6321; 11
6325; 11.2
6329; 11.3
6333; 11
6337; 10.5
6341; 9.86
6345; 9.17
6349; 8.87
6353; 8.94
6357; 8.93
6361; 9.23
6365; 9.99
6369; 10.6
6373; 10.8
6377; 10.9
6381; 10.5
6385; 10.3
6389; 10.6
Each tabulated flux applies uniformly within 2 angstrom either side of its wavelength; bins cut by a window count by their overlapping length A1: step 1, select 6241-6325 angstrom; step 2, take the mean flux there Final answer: 11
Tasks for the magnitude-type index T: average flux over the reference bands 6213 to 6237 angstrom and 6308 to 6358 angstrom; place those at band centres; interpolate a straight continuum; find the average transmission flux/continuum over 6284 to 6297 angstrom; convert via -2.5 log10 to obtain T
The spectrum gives -0.004 mag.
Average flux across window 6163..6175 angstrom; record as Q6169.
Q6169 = 10.7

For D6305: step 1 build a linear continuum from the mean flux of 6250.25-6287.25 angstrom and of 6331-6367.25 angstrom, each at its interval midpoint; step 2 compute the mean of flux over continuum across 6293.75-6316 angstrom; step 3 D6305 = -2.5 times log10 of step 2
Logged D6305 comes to -0.03 mag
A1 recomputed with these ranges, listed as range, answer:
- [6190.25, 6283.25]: 11.4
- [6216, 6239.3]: 11.5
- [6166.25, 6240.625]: 11.4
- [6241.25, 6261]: 10.9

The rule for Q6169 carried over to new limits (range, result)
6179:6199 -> 11.4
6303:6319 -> 10.7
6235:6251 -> 10.9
